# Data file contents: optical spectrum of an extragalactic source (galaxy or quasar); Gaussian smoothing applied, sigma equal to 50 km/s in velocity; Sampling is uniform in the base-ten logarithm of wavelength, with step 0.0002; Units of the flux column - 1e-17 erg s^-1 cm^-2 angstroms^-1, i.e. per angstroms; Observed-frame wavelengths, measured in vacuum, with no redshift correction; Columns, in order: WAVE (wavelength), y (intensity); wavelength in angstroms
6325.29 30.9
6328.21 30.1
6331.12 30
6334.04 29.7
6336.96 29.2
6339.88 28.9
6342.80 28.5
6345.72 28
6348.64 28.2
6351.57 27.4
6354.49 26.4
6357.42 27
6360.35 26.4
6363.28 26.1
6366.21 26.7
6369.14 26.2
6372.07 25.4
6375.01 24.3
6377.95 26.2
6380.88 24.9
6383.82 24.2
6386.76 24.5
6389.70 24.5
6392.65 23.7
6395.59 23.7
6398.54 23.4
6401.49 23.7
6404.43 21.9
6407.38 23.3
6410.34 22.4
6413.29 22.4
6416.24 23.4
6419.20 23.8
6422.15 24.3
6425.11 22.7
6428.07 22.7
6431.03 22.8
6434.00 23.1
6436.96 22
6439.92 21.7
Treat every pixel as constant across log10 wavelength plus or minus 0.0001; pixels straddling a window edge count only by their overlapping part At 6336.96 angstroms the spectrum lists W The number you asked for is 29.2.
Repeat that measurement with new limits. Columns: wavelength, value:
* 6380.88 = 24.9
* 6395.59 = 23.7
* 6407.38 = 23.3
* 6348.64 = 28.2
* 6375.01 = 24.3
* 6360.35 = 26.4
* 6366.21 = 26.7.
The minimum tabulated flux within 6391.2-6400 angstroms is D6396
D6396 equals 23.4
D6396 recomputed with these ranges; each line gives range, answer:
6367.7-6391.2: 24.2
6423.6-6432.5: 22.7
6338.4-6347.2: 28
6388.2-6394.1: 23.7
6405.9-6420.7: 22.4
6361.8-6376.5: 24.3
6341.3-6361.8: 26.4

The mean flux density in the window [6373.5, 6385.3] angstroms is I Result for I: 24.9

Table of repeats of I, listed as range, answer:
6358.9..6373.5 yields 26.2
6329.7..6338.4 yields 29.6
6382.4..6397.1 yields 24.1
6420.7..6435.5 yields 23.1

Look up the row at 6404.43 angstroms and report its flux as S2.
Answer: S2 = 21.9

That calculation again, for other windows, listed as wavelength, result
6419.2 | 23.8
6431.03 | 22.8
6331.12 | 30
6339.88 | 28.9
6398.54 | 23.4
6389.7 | 24.5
